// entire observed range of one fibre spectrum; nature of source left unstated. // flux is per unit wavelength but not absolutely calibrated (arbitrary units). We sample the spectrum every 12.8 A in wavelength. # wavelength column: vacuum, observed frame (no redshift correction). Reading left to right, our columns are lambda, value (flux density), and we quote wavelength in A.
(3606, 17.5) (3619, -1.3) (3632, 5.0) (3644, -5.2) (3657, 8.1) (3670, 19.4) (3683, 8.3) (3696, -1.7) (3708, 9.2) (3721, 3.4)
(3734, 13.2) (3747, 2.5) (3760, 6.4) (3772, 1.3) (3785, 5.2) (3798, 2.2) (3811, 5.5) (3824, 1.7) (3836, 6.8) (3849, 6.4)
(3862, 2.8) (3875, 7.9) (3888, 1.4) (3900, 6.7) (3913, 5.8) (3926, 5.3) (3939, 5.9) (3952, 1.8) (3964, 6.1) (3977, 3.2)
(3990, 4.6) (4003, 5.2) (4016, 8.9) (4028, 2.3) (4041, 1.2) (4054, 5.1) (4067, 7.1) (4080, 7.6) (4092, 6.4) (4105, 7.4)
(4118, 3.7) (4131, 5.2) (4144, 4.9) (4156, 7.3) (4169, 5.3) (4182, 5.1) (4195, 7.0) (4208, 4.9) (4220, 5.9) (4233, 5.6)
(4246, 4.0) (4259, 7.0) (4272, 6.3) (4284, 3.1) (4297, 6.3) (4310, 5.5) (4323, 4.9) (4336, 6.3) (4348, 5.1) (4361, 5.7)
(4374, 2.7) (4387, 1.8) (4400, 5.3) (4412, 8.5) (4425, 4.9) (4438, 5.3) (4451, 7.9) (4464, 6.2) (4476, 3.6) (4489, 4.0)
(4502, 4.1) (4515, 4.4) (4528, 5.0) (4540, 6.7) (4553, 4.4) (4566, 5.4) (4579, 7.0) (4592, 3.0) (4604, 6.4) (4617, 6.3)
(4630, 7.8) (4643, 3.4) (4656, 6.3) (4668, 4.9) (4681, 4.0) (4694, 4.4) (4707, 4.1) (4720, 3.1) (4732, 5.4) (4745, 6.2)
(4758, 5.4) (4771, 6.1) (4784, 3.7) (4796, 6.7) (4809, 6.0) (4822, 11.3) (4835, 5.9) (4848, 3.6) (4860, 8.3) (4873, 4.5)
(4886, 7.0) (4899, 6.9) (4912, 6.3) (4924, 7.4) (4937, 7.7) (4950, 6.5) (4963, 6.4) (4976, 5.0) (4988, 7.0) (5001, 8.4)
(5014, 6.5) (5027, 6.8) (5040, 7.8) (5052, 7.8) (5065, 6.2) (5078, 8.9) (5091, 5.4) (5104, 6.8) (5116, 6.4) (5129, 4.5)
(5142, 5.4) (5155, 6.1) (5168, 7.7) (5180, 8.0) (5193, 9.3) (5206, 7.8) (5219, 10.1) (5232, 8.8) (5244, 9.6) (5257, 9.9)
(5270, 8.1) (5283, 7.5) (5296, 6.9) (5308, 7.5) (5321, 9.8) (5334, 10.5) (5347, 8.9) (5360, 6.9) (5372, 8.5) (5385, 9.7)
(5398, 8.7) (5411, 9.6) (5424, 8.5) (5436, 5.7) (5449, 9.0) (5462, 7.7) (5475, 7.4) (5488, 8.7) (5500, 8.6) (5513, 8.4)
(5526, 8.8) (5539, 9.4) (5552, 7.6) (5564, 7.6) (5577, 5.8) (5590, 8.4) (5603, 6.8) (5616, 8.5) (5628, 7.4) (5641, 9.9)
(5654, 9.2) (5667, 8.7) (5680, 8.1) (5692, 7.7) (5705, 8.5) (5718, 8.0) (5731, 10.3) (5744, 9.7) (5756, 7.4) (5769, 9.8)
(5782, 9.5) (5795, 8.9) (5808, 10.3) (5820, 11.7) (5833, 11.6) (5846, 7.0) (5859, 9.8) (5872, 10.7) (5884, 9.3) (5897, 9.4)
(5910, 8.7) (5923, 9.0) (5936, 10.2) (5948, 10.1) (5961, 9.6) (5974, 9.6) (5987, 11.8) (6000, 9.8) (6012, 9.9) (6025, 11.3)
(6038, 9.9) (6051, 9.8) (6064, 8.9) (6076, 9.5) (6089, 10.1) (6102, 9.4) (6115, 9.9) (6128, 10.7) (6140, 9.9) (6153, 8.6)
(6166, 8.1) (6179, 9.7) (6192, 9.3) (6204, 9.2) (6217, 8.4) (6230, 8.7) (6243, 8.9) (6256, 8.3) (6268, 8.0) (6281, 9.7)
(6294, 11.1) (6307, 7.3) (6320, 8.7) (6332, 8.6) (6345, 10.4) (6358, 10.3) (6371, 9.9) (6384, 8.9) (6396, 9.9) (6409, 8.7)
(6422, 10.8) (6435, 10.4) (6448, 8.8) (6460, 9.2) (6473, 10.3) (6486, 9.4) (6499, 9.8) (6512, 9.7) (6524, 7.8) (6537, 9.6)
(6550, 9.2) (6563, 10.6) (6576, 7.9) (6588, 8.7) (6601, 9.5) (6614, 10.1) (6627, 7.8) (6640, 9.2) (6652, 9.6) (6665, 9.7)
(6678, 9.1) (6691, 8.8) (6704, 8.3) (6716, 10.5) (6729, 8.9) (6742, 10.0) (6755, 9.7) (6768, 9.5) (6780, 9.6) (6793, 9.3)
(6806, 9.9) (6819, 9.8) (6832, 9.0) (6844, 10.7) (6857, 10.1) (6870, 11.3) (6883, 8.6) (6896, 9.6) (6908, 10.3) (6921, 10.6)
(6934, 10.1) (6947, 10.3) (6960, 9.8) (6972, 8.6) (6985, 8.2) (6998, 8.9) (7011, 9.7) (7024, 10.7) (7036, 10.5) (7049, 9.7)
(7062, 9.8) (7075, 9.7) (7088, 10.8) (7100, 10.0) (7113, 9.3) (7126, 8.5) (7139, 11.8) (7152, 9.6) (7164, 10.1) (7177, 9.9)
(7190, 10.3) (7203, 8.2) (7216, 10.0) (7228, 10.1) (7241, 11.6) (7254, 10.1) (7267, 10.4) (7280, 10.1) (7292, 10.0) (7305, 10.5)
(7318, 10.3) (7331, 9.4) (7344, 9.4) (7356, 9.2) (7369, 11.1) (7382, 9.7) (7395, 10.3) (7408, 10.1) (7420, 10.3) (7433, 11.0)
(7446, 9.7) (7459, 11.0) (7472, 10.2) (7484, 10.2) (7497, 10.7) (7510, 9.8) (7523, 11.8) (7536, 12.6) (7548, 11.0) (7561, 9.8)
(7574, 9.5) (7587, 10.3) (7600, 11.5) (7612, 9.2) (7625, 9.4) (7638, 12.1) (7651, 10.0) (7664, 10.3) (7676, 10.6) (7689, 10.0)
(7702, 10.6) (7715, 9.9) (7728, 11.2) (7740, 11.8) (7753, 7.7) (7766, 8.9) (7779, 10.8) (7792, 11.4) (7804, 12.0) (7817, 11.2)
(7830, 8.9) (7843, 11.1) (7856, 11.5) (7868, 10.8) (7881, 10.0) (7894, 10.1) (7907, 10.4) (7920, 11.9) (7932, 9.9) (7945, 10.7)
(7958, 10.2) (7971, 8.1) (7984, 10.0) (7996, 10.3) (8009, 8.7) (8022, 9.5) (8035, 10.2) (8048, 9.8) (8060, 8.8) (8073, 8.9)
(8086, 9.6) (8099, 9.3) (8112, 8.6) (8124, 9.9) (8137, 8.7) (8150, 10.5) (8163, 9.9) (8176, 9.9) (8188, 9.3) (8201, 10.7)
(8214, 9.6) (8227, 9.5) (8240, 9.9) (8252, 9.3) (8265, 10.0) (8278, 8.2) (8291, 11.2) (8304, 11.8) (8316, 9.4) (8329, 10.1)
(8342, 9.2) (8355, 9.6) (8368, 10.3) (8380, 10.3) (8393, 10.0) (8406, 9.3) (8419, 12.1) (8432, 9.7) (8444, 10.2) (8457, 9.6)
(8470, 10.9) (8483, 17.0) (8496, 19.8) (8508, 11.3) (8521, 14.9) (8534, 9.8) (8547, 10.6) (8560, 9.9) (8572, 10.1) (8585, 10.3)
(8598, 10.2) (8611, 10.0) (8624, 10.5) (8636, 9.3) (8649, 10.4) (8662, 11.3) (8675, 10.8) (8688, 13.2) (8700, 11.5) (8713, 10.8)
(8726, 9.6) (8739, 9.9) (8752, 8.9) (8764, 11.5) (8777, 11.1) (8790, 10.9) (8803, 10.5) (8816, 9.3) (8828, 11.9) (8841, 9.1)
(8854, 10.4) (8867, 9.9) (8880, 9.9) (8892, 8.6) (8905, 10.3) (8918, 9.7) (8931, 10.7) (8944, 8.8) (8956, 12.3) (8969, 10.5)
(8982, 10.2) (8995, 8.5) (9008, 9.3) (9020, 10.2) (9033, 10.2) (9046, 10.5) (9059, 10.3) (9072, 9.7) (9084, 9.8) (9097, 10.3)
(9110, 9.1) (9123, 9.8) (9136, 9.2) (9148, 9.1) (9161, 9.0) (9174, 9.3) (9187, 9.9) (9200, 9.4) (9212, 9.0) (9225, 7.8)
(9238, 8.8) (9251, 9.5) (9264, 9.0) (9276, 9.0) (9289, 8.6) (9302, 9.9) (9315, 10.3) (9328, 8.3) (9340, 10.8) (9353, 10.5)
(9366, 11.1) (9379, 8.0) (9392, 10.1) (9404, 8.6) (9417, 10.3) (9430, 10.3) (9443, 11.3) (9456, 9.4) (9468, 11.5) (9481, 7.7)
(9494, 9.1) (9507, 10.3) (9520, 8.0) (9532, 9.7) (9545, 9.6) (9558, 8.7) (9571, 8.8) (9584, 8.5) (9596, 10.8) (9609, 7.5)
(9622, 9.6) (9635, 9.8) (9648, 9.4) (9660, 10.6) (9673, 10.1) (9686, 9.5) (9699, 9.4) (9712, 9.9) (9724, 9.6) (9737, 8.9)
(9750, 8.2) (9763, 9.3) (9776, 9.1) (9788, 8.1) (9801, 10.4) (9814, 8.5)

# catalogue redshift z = 0.293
